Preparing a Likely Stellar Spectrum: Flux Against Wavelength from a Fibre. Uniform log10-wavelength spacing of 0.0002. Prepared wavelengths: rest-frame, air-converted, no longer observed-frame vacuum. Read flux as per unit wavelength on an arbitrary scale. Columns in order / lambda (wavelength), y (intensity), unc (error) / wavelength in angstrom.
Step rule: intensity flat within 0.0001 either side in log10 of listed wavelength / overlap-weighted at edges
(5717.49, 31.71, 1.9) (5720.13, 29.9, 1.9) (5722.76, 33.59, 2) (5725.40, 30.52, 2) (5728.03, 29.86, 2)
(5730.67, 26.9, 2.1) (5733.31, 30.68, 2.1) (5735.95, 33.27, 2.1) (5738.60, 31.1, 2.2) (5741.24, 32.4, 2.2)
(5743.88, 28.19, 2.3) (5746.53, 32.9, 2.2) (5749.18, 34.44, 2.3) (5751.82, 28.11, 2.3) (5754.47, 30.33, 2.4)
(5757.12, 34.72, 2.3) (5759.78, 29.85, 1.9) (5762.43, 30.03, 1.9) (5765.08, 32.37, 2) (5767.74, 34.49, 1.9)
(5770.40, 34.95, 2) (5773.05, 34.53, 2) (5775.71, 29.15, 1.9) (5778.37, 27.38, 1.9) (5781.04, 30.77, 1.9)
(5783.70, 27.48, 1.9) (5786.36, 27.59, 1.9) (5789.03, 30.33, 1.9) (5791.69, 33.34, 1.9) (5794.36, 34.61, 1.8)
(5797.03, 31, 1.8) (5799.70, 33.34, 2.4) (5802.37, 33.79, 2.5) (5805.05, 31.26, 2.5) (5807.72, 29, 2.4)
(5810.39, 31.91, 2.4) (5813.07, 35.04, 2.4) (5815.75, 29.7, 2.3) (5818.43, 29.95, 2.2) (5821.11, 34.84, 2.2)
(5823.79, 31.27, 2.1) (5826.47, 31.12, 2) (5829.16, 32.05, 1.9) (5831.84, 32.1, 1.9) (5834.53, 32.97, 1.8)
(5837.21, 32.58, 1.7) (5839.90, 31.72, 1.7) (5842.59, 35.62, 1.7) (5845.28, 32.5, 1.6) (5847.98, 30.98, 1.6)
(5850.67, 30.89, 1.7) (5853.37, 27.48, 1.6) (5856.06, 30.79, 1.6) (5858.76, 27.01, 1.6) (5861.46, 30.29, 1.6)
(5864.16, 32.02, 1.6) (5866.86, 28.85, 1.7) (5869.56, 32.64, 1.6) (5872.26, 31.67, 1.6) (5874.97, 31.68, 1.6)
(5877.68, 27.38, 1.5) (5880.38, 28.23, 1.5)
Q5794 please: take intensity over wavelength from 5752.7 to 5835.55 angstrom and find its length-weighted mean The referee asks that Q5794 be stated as 31.6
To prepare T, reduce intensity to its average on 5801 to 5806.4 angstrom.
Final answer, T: 32.5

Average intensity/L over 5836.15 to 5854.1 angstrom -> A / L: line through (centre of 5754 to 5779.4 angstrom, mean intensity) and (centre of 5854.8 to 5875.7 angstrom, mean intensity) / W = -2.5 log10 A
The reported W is -0.03 mag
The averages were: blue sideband 31.9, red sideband 30.6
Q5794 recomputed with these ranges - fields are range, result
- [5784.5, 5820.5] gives 31.6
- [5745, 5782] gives 31.7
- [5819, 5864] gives 31.5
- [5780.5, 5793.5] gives 30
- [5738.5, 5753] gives 31.2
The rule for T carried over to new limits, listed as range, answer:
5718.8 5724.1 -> 31.7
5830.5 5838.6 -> 32.6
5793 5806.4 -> 32.8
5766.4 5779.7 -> 32.1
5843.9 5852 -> 31.5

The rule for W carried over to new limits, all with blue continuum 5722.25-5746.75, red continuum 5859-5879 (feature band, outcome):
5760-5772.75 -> -0.07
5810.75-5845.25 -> -0.06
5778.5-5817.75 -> -0.02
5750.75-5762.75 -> 0.00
